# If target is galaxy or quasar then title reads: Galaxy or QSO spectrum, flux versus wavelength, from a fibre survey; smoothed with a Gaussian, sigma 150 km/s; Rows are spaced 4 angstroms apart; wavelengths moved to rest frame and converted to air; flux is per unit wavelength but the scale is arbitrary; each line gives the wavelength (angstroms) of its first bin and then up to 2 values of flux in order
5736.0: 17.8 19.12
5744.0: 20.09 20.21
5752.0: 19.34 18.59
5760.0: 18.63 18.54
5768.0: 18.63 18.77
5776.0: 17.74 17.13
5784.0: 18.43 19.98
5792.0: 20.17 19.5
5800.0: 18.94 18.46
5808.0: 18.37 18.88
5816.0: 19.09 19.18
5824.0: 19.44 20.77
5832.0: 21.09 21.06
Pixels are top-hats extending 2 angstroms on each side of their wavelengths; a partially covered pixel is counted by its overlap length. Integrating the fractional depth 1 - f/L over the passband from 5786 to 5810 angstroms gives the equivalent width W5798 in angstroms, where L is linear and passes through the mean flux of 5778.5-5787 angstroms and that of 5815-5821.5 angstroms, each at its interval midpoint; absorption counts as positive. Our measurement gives -0.92 angstroms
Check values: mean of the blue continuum 18.1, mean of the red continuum 19.1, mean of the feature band 19.2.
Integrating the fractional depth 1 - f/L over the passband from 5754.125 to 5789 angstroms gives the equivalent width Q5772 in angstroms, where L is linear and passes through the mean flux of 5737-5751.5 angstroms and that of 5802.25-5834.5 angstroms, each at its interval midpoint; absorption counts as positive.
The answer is 2.0 angstroms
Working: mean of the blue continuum 19.6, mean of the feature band 18.5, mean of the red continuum 19.4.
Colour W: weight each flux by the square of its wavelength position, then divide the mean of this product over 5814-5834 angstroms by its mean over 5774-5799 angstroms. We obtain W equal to 1.07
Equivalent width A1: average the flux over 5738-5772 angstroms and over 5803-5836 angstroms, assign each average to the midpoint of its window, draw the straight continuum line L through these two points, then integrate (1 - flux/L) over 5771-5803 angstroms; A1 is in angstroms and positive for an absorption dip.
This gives 0.8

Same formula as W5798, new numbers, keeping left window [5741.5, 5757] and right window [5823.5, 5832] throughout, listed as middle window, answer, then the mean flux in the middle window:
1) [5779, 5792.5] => 0.7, 18.9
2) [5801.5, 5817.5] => 1.2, 18.7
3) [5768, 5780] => 1.1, 18.1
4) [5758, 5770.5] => 0.7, 18.6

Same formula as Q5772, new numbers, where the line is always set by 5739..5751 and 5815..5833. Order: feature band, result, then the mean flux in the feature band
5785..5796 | 0.02 angstroms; 19.8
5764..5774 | 0.59 angstroms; 18.7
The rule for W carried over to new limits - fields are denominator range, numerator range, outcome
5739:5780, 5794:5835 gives 1.05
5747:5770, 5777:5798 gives 1.01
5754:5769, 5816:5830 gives 1.08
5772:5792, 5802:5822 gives 1.02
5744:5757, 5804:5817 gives 0.98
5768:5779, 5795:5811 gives 1.04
